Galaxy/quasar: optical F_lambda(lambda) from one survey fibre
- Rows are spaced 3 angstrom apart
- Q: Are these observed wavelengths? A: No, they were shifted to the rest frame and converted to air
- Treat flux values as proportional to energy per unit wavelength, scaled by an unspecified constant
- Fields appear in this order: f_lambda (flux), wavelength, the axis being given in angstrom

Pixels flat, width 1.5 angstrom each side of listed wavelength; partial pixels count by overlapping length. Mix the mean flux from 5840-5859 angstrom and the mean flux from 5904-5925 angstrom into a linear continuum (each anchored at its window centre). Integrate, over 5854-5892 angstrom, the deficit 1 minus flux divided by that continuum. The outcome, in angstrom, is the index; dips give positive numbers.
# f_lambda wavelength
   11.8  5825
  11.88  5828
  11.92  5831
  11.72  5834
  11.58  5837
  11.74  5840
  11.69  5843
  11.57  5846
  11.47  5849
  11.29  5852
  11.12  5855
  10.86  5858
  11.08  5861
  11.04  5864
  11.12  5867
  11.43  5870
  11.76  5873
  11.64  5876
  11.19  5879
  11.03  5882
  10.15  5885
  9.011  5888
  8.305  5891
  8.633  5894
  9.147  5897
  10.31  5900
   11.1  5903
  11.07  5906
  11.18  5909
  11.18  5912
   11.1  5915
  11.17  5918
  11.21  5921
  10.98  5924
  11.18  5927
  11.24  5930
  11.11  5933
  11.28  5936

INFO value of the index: 1.7 angstrom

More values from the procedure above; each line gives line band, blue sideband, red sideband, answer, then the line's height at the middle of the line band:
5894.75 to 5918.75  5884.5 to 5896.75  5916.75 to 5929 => -1.6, 10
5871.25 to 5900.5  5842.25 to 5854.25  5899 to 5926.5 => 2.9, 11.2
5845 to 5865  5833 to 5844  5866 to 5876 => 0.7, 11.6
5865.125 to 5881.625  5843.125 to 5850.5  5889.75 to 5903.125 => -1.6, 10.4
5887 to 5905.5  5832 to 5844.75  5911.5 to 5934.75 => 2.9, 11.3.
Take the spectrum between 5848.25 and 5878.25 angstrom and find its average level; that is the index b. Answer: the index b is 11.3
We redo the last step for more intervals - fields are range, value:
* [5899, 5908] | 10.9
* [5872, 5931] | 10.6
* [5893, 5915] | 10.5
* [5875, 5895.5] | 9.95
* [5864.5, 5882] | 11.4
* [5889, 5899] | 8.79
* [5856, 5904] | 10.5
